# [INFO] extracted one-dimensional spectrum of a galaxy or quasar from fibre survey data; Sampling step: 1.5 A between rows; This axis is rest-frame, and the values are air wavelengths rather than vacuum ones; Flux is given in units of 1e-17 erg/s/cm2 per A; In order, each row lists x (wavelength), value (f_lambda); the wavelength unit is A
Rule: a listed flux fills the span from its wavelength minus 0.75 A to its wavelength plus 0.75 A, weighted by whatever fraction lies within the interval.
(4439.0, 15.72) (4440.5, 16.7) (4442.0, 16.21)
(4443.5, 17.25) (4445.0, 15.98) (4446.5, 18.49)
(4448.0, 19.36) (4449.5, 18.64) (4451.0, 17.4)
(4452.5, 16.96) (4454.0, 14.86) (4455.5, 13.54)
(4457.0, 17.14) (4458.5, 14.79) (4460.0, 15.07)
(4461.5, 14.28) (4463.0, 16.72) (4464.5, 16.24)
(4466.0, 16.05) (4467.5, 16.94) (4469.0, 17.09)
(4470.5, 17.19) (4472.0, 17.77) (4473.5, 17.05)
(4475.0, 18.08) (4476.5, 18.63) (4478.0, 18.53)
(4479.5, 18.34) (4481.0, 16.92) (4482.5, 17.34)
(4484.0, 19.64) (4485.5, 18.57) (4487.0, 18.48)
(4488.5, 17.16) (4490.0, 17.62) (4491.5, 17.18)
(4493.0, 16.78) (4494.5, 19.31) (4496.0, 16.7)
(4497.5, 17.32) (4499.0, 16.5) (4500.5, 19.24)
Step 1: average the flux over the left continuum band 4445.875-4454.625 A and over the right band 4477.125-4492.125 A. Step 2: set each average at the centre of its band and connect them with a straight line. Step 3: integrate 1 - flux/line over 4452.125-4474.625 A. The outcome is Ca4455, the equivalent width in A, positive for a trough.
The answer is 2.1 A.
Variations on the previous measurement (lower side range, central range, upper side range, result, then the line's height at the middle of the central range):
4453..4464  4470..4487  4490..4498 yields -1.6 A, 16.5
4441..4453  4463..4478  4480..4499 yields 0.3 A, 17.6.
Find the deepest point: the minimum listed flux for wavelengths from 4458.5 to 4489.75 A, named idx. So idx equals 14.28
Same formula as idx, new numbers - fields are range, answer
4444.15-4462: 13.54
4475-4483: 16.92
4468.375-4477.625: 17.05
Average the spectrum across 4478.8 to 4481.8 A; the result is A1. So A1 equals 17.6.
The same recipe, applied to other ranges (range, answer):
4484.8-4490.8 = 17.9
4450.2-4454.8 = 16.4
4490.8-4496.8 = 17.5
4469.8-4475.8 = 17.5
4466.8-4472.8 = 17.2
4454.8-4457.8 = 15.4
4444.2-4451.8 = 18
